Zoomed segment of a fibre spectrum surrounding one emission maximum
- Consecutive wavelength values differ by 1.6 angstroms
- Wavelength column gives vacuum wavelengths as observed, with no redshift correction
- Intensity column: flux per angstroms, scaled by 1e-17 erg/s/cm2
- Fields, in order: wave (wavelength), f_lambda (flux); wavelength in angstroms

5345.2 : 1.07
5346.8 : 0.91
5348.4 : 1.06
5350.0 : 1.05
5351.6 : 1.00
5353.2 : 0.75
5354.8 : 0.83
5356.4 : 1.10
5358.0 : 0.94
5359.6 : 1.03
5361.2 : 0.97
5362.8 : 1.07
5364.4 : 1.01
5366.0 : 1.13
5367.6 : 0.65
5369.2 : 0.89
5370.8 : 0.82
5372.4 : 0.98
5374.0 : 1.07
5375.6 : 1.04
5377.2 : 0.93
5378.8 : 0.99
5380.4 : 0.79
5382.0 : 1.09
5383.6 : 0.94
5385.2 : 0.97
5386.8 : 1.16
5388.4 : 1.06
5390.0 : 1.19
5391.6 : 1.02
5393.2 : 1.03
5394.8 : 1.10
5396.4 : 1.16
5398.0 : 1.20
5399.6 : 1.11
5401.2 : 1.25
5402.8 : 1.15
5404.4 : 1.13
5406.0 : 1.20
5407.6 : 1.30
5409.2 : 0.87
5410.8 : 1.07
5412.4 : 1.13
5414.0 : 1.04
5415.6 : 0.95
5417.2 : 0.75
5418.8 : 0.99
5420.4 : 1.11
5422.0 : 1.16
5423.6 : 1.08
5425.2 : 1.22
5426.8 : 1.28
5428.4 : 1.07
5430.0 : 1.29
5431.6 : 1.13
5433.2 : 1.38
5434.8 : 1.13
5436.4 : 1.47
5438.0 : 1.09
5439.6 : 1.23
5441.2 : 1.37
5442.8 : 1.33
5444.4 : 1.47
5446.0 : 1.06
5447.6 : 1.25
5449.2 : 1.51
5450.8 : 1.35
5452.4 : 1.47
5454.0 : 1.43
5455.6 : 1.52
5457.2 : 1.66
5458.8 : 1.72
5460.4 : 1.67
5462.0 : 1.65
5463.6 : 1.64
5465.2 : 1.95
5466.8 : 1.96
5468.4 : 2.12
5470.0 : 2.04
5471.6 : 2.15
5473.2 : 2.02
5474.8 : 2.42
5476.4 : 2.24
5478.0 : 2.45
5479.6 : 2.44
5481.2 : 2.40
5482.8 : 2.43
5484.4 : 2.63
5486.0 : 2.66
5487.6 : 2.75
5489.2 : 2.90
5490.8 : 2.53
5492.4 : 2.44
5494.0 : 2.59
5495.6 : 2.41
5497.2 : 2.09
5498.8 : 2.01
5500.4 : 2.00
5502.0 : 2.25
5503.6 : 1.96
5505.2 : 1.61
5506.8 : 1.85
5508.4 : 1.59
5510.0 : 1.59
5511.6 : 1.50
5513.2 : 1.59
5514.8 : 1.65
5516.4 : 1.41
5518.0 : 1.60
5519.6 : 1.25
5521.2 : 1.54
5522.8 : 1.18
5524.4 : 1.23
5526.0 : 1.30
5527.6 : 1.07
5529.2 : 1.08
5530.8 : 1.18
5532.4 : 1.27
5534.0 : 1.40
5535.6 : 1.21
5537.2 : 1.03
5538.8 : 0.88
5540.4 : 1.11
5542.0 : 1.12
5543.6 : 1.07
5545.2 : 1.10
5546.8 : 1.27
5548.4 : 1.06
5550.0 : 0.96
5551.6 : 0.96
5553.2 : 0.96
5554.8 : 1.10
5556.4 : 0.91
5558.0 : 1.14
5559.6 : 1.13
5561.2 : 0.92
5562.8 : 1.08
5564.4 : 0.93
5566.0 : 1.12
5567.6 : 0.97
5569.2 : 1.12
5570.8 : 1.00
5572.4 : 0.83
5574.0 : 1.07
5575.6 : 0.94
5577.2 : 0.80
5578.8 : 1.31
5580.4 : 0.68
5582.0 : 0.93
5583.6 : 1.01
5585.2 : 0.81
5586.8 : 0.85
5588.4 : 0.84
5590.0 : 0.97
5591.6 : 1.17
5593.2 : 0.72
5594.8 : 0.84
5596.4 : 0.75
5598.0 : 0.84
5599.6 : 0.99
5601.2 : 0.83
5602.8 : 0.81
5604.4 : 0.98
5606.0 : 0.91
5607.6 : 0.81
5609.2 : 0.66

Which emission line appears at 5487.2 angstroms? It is C IV 1549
